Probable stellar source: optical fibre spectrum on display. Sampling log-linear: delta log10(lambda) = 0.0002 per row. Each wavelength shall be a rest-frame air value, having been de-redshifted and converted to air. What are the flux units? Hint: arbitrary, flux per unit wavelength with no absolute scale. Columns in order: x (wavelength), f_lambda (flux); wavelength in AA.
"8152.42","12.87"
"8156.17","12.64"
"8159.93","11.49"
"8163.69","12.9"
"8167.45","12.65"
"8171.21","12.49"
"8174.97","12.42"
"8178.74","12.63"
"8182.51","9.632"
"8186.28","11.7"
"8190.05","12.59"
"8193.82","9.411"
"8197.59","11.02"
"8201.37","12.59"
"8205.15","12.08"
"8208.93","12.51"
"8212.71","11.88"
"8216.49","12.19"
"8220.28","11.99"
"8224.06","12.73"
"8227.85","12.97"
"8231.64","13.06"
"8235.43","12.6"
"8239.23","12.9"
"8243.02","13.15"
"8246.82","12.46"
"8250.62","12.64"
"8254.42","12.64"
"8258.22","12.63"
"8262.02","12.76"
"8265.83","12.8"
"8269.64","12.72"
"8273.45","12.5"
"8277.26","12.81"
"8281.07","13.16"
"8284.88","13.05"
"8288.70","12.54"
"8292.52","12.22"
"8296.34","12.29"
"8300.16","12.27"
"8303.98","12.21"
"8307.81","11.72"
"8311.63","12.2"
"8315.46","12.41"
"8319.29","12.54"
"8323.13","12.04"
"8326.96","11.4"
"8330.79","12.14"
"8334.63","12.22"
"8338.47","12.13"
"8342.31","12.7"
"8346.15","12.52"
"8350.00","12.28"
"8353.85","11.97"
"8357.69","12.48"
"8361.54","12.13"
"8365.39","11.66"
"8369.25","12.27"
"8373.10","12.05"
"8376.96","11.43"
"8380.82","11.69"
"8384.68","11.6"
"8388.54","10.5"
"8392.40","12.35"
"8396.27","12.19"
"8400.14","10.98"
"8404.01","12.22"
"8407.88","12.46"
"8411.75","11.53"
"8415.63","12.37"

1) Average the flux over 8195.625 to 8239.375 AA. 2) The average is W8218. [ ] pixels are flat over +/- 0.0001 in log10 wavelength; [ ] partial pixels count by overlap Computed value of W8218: 12.3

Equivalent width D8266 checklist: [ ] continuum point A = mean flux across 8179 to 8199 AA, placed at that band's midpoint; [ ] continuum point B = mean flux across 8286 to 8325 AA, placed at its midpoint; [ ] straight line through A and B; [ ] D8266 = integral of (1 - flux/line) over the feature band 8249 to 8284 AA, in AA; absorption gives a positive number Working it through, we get -2.7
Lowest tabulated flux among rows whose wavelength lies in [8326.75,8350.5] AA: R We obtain 11.4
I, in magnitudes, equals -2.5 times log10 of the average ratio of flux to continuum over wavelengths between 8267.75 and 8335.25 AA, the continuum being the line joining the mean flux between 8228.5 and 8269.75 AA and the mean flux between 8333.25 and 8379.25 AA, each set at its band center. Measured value 0.01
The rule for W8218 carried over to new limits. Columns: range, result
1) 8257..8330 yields 12.4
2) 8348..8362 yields 12.2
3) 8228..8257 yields 12.8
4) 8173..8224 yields 11.8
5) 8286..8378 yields 12.2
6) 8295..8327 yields 12.2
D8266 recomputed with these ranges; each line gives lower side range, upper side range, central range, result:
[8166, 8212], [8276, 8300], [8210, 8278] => -2.0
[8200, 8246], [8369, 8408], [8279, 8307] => -0.7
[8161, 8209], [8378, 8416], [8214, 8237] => -1.4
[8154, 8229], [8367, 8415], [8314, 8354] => -1.2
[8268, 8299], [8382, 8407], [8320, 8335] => 0.4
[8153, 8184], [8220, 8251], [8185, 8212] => 1.6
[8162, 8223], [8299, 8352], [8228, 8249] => -1.4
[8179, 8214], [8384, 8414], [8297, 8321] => -1.2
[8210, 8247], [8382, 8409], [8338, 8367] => -0.7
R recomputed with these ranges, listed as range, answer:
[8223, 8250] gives 12.46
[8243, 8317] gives 11.72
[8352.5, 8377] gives 11.43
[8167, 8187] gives 9.632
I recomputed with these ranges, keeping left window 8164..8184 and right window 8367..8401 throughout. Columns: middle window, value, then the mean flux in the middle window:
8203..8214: -0.01 mag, 12.2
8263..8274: -0.07 mag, 12.7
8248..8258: -0.06 mag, 12.6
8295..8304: -0.04 mag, 12.3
